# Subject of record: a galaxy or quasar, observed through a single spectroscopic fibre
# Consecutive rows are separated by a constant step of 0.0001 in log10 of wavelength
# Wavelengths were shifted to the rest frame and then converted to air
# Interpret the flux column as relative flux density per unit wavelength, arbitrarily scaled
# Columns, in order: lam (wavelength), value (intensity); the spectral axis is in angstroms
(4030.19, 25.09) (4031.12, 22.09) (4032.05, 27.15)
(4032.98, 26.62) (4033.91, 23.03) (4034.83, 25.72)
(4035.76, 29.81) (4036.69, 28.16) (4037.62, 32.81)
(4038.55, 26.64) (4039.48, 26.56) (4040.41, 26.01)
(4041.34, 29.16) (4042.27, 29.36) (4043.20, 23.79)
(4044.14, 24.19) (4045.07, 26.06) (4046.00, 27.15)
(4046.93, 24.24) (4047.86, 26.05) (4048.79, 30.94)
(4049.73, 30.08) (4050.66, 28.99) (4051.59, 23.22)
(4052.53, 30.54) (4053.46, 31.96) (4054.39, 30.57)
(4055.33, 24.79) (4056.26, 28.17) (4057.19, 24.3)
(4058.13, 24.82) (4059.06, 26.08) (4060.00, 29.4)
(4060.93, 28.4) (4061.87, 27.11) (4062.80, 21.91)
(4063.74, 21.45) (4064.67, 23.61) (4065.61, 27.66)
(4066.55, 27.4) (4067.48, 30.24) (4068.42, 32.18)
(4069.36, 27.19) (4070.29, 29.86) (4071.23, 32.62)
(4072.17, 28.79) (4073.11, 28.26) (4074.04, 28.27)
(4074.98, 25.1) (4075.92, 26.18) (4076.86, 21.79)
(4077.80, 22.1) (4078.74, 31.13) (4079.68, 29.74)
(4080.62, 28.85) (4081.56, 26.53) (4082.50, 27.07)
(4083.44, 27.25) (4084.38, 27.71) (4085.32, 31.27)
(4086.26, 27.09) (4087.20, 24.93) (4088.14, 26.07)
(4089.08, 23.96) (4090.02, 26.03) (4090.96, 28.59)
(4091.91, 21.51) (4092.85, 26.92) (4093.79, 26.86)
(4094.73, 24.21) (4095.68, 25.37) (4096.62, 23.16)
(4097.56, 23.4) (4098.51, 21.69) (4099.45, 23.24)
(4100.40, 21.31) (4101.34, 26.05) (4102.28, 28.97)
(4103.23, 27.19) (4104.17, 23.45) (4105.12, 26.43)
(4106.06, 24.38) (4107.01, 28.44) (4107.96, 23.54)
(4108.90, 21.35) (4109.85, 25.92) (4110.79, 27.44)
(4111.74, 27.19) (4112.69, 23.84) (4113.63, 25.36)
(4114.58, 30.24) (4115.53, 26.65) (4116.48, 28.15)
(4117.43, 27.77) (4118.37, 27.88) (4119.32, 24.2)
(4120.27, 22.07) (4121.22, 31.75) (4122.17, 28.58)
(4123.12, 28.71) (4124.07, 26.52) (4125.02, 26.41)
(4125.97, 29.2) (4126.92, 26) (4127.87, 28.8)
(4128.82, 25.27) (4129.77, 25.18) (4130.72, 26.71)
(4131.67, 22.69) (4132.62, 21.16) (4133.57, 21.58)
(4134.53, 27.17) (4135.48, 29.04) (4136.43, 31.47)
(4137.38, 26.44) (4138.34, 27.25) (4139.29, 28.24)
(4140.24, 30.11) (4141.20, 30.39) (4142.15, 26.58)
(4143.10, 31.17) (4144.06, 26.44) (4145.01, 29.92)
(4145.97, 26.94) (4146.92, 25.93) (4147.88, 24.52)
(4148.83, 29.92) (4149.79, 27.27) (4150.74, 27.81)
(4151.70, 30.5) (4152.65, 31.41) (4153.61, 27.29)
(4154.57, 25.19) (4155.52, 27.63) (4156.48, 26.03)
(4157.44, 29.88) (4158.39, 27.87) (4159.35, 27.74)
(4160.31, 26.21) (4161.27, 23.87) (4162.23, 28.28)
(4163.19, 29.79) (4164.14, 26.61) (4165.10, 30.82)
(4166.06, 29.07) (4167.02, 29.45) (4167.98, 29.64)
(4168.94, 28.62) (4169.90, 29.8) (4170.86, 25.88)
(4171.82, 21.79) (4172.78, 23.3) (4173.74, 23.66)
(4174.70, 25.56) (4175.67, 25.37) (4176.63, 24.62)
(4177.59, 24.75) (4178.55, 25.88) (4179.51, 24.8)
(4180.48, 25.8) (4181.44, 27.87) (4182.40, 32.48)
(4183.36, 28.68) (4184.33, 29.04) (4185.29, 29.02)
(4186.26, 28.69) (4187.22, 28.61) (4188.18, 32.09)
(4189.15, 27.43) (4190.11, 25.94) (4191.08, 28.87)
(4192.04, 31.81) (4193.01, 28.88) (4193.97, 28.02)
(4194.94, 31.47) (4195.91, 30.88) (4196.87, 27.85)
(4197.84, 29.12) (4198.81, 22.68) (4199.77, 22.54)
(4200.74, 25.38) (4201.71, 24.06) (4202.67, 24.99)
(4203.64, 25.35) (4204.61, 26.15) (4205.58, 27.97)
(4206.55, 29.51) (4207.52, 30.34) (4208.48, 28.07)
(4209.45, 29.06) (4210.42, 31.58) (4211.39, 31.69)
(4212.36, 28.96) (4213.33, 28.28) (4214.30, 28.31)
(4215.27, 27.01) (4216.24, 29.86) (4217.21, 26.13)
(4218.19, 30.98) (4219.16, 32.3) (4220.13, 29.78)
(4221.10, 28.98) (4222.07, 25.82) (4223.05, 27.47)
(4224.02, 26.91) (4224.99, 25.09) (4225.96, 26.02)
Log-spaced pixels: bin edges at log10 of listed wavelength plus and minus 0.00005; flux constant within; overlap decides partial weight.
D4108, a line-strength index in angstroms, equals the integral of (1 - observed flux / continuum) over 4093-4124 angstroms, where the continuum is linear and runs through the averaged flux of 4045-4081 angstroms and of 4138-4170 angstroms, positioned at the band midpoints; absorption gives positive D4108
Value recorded 2.2 angstroms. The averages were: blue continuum 27.4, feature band 25.8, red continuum 28.2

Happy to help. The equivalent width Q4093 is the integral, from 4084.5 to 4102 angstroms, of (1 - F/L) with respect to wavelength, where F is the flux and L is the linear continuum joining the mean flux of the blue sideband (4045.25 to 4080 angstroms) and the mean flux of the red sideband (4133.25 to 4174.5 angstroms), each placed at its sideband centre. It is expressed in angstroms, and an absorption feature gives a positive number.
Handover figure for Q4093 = 1.4 angstroms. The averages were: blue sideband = 27.3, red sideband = 27.6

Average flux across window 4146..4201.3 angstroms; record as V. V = 27.5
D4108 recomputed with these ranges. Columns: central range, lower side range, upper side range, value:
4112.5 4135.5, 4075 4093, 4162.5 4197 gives 0.6 angstroms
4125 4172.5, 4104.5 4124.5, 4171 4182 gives -3.4 angstroms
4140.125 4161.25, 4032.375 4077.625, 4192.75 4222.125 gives -0.1 angstroms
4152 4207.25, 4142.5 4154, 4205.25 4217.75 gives 2.3 angstroms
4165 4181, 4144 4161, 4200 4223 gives 0.9 angstroms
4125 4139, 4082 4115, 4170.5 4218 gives 0.0 angstroms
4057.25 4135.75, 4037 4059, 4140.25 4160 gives 3.9 angstroms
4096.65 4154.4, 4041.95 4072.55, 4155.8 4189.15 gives 1.5 angstroms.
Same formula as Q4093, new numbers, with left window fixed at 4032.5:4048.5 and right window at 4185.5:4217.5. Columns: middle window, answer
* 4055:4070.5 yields 0.2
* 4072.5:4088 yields 0.0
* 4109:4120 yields 0.4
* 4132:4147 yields 0.1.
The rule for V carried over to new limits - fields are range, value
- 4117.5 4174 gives 27.3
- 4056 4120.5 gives 26.3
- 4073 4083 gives 26.8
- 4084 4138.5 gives 26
